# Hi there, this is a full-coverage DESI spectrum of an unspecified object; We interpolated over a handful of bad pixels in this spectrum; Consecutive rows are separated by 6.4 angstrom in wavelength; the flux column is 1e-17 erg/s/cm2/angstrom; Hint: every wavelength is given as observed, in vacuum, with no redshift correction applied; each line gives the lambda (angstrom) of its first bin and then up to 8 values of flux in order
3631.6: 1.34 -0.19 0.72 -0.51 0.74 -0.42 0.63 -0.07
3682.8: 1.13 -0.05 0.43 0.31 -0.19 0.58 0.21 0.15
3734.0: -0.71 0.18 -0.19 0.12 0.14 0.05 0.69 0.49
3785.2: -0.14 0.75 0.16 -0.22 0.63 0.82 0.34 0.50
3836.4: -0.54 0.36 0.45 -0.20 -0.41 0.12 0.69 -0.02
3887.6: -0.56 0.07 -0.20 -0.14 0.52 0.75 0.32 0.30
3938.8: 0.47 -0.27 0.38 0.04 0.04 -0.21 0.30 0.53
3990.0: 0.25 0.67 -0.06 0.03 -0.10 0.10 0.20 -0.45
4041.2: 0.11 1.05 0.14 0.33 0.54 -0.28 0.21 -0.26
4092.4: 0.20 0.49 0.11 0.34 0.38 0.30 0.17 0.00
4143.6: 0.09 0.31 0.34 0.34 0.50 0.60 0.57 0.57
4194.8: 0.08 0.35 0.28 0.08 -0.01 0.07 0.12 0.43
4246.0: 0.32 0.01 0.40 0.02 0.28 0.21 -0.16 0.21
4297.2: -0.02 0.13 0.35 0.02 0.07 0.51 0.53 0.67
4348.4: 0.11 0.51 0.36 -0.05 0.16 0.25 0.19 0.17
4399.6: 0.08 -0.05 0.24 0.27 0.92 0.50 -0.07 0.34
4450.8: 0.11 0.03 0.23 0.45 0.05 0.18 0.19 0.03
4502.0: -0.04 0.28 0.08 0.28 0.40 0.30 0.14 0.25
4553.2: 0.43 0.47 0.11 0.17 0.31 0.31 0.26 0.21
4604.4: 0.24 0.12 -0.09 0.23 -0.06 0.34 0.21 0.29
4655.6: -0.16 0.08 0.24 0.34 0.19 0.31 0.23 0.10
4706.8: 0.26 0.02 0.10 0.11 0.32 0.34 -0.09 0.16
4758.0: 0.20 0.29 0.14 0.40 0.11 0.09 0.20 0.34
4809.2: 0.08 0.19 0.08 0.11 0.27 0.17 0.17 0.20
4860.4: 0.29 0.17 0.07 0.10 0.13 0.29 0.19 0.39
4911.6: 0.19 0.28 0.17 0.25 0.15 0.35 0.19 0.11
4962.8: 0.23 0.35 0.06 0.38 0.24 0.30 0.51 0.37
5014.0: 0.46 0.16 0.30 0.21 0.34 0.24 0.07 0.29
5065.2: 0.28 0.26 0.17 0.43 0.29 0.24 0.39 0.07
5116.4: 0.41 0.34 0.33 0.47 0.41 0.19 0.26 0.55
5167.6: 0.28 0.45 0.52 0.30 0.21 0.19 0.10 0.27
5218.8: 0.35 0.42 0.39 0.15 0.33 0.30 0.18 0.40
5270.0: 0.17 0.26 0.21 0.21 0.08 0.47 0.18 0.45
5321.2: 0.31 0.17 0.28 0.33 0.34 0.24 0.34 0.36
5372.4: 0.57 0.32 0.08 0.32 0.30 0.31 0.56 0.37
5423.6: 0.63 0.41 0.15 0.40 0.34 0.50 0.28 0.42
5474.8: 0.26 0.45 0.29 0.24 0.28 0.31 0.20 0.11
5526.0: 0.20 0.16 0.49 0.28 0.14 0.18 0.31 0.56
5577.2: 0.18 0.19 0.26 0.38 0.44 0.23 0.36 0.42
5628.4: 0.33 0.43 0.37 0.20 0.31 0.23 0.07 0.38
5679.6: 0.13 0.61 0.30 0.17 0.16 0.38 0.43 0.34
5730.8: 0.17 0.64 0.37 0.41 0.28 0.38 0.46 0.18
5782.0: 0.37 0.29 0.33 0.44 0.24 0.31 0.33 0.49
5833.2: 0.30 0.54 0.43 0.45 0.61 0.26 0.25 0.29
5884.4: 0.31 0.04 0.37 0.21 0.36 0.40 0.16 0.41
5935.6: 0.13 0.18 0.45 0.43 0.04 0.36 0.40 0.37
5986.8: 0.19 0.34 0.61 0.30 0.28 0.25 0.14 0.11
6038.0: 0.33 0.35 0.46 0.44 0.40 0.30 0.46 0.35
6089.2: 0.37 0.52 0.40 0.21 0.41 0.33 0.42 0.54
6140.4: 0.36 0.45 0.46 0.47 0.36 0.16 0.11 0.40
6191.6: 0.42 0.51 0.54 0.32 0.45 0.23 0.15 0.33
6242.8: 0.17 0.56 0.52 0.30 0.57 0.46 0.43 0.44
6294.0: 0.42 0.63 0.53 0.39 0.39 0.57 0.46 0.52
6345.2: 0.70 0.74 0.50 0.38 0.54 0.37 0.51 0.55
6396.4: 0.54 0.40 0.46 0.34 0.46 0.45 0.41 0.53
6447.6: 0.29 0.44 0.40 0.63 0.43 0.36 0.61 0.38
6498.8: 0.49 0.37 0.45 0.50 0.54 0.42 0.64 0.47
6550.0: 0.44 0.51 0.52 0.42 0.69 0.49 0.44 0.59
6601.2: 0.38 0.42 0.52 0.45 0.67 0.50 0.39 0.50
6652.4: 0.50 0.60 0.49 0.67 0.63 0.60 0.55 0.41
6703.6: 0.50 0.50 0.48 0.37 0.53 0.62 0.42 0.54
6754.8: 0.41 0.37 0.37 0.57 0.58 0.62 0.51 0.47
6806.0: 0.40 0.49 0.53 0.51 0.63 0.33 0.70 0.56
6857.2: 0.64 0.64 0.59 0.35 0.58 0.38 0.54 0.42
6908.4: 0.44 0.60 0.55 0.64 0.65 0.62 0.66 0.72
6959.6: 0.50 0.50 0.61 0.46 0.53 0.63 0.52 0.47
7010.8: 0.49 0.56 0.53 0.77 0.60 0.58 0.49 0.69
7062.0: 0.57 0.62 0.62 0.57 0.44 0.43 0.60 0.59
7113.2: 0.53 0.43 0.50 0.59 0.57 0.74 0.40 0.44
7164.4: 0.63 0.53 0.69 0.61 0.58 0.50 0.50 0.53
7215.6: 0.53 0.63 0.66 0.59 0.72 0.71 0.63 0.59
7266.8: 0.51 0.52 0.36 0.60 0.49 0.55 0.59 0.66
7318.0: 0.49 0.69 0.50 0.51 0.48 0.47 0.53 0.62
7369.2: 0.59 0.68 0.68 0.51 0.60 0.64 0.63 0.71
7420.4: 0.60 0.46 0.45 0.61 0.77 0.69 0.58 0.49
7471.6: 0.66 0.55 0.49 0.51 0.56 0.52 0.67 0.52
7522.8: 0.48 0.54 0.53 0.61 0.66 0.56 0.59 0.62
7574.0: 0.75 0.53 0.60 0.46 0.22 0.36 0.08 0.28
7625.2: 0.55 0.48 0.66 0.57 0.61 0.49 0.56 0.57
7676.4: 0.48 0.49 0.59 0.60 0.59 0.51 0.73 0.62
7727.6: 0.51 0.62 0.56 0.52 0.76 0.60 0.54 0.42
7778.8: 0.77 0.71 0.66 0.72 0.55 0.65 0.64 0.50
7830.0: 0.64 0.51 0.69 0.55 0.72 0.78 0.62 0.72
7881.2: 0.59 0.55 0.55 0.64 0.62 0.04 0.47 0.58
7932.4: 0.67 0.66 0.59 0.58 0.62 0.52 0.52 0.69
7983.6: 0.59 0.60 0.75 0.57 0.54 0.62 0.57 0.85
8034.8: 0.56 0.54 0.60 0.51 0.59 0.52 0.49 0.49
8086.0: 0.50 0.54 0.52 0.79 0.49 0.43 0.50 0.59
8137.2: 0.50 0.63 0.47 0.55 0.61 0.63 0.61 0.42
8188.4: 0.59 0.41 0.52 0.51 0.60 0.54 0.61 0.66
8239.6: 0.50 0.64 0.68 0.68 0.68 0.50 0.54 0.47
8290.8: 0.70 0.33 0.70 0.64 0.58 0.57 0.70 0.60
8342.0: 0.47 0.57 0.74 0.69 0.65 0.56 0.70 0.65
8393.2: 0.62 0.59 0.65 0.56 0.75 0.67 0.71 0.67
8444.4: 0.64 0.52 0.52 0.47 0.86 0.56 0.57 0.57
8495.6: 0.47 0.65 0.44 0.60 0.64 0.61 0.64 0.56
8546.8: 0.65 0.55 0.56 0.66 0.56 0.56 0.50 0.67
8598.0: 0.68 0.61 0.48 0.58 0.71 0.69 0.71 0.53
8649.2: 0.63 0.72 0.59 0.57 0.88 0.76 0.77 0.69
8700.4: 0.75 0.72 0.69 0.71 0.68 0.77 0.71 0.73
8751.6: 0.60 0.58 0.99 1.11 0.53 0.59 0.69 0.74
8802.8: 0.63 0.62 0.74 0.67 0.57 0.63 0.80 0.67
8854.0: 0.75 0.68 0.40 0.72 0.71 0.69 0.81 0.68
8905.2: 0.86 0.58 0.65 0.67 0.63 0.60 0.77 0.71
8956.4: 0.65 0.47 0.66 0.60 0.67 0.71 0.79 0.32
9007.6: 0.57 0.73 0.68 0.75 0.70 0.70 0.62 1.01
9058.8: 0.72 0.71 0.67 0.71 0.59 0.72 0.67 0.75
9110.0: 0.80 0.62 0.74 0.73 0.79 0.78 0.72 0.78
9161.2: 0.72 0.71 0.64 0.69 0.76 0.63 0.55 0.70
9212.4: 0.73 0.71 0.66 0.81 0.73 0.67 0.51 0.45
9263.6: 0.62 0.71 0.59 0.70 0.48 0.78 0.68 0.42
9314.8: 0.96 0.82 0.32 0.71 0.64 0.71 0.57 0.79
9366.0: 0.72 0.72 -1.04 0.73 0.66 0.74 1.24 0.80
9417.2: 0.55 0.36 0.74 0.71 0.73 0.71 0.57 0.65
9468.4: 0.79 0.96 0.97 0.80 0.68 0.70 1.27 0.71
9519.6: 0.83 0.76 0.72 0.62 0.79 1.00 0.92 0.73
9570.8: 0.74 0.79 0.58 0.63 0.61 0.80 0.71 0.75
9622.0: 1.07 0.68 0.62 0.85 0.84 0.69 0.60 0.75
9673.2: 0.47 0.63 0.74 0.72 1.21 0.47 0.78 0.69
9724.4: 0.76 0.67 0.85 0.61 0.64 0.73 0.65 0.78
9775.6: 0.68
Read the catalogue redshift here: 0.57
